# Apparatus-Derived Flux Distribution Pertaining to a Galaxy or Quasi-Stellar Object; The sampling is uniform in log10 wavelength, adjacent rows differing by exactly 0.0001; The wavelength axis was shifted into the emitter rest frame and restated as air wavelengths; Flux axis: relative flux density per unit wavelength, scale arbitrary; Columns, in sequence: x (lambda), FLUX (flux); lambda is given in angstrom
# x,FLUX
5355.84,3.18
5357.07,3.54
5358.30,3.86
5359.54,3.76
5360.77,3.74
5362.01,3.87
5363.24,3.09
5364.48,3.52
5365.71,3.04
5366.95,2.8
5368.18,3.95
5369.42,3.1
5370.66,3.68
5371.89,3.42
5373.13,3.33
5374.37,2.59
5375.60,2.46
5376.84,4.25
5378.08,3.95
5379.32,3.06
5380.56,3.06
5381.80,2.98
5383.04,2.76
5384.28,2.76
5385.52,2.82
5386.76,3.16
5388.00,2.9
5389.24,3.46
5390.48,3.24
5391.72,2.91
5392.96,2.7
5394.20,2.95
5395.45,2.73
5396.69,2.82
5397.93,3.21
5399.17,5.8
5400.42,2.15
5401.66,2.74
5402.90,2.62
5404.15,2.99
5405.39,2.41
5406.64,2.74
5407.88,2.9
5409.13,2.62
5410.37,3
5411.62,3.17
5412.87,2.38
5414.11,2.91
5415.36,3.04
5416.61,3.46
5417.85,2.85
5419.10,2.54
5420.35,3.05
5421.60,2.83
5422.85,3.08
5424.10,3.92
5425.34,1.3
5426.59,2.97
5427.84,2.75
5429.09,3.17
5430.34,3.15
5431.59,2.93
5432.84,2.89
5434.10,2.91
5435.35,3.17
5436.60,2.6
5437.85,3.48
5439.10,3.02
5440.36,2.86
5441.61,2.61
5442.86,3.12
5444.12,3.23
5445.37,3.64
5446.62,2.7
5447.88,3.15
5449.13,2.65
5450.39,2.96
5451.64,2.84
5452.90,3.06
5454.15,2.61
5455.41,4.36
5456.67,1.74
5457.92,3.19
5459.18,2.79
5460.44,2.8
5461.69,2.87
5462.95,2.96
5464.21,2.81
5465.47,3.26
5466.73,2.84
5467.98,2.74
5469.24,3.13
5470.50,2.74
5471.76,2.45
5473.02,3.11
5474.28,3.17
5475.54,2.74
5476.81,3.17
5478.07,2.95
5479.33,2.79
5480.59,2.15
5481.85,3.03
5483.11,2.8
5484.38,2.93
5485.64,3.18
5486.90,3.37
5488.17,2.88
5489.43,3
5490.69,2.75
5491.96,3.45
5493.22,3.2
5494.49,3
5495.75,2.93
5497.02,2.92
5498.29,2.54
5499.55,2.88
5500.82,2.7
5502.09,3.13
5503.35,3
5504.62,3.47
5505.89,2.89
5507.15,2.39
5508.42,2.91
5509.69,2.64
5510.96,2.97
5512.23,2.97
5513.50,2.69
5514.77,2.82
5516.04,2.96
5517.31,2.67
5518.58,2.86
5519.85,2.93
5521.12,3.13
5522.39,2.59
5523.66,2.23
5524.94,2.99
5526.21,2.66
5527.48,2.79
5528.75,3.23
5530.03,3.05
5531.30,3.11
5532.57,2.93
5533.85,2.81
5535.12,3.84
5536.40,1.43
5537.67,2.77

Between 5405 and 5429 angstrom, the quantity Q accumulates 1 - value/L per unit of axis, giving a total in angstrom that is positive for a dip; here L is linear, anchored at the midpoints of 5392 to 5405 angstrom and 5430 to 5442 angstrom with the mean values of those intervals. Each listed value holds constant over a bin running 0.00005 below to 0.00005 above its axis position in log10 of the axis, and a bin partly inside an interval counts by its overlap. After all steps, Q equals 1.28 angstrom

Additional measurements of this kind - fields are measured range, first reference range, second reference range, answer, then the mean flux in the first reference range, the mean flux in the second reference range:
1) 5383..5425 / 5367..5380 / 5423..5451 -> 2.4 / 3.35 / 2.96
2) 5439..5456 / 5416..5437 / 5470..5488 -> -0.8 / 2.92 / 2.9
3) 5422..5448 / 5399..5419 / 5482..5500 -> -0.4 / 2.91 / 2.99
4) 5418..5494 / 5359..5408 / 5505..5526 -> 0.4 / 3.16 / 2.8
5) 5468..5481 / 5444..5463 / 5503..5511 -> 0.4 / 2.97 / 2.89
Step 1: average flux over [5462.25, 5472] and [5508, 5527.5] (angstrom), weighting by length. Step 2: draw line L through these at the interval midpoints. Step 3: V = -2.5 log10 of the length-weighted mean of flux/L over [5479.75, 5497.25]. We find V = -0.05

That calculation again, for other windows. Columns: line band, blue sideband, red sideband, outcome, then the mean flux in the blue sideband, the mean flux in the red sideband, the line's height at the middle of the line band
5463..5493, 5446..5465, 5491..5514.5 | -0.01 mag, 2.9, 2.92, 2.91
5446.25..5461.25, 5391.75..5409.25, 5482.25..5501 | 0.02 mag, 2.96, 2.98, 2.97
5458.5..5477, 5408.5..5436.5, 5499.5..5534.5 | 0.00 mag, 2.91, 2.87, 2.89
